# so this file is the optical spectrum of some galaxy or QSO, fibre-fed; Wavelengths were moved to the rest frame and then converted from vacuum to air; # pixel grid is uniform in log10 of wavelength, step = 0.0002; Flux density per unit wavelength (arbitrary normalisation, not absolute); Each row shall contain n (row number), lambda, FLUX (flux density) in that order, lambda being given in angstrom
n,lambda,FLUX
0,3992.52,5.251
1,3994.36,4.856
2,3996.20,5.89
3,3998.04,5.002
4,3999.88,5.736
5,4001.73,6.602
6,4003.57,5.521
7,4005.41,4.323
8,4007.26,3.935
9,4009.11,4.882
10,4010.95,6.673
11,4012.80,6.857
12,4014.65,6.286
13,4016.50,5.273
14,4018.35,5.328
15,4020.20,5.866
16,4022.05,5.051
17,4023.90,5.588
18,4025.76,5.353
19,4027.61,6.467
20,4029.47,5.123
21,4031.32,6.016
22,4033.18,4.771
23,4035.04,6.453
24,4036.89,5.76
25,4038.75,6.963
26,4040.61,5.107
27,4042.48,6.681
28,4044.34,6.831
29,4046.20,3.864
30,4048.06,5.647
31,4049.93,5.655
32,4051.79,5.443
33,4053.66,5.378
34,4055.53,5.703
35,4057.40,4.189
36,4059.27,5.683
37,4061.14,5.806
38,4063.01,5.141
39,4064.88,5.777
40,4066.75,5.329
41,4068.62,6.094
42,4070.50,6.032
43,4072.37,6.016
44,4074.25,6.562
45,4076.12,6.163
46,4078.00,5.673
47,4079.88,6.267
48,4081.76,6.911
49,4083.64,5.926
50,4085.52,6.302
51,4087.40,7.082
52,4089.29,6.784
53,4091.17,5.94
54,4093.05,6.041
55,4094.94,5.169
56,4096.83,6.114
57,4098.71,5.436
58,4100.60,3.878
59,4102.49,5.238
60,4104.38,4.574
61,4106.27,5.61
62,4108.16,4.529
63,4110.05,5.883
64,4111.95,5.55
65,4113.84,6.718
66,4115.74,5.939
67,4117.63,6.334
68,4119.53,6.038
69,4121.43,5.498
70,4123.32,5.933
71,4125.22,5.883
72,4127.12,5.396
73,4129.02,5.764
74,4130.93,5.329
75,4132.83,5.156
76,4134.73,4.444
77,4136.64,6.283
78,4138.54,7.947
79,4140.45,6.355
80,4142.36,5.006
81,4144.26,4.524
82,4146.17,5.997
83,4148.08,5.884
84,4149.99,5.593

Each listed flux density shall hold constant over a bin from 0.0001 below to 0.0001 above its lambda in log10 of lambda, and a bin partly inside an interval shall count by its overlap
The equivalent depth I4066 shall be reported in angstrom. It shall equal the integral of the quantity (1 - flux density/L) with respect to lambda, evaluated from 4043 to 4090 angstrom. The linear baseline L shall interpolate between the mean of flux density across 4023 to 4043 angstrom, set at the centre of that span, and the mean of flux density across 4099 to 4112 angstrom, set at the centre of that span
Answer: -3.6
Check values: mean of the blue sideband 5.83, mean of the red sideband 5.02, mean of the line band 5.85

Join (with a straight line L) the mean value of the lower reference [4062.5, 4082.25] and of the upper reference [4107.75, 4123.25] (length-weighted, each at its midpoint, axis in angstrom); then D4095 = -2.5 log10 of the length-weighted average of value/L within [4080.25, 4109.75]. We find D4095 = 0.04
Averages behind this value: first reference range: 6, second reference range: 5.86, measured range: 5.72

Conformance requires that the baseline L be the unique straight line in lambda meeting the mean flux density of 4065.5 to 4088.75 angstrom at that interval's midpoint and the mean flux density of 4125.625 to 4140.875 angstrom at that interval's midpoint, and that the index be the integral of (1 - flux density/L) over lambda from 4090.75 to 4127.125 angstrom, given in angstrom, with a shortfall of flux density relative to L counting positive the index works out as 2.40 angstrom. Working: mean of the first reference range 6.2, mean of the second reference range 5.82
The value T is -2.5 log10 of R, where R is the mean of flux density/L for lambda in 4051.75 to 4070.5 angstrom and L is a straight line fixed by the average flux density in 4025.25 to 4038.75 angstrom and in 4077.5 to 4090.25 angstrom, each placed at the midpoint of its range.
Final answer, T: 0.13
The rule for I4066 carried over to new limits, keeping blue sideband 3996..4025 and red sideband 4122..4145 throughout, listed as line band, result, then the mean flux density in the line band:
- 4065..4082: -1.4 angstrom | 6.07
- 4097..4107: 1.1 angstrom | 5.03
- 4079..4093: -2.0 angstrom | 6.43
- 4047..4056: 0.1 angstrom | 5.53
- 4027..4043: -0.9 angstrom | 5.9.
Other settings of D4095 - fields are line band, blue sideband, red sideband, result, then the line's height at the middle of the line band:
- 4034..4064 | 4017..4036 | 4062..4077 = 0.02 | 5.75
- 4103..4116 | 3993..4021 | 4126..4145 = 0.02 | 5.61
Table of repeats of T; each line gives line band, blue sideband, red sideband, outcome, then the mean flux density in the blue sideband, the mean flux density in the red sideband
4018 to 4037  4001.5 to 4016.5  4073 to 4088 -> 0.03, 5.57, 6.34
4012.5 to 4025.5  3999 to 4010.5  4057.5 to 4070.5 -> -0.07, 5.22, 5.57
